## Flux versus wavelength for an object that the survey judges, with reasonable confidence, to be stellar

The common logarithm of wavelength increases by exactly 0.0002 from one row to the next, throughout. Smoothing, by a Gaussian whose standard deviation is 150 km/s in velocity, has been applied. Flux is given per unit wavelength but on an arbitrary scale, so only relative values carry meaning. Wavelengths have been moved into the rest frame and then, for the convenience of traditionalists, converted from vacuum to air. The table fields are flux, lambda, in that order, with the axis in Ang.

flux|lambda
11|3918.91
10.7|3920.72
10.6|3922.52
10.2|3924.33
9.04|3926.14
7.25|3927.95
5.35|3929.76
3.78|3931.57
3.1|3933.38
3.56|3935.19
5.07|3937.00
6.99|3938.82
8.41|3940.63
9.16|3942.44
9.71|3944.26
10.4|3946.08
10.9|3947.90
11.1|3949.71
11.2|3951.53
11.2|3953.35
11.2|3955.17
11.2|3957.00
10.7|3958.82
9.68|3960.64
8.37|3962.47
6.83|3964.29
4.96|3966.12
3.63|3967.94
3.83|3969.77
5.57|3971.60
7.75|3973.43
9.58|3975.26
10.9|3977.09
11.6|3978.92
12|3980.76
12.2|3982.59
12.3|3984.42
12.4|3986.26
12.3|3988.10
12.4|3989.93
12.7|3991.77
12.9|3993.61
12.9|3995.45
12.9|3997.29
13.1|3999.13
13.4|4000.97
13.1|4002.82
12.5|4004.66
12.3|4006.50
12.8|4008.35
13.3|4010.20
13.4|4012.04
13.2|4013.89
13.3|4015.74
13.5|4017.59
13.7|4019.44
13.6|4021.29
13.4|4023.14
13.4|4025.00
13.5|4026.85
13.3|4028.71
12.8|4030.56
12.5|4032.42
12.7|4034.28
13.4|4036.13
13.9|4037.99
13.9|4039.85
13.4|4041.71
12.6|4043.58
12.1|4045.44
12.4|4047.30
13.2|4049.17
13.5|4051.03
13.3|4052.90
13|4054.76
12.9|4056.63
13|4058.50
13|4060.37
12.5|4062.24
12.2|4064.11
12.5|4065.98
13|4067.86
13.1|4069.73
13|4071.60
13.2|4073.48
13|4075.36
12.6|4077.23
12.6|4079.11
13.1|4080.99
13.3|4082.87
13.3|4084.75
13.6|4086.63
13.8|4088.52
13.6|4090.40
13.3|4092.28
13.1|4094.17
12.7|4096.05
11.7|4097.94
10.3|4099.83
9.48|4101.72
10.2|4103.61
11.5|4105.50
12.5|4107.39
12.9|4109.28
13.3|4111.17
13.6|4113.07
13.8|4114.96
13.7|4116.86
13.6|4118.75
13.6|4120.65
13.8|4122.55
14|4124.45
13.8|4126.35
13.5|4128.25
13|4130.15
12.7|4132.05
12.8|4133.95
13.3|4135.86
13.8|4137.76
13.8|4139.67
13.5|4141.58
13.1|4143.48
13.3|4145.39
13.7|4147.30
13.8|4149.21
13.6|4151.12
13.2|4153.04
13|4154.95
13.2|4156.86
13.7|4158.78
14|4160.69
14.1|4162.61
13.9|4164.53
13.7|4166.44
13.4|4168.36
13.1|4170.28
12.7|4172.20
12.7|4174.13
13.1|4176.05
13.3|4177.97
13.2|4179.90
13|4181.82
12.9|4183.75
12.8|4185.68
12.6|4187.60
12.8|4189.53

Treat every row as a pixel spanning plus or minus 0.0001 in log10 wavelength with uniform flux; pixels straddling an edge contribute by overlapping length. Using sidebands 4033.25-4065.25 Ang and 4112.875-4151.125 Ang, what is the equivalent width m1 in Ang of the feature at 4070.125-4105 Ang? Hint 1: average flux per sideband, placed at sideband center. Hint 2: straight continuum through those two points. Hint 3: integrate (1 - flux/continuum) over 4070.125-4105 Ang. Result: 1.8 Ang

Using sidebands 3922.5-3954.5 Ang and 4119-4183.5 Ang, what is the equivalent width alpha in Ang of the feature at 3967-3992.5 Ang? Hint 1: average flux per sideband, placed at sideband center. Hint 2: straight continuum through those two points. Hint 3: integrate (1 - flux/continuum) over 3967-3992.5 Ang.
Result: -2.0 Ang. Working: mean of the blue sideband 8.13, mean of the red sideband 13.4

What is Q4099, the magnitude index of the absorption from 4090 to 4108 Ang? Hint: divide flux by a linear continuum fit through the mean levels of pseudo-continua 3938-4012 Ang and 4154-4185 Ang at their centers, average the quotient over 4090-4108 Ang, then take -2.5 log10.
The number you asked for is 0.05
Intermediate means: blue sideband 10.6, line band 11.8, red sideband 13.3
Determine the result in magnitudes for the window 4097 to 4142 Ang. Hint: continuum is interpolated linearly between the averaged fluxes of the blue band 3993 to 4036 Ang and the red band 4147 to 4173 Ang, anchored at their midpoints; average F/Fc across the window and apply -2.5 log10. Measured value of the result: 0.05 mag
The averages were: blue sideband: 13.1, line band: 12.8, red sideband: 13.5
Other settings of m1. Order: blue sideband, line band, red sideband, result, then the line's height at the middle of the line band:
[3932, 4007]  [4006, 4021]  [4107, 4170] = -3.4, 10.8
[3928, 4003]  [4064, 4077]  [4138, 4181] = -1.4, 11.6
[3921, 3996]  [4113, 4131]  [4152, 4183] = -1.8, 12.4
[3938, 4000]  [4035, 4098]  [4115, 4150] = -4.8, 12.1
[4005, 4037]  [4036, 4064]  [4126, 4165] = 0.4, 13.2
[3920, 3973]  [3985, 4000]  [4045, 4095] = -4.2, 9.9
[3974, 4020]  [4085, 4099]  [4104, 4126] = 0.0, 13.1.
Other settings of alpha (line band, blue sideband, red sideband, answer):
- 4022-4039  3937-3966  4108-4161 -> -3.0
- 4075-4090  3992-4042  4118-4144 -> 0.2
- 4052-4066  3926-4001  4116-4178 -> -1.6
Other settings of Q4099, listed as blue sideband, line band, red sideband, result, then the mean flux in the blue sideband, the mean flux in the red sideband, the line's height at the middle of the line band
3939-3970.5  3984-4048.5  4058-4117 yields -0.22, 8.95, 12.7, 10.7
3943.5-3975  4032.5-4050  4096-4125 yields -0.21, 8.73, 12.5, 10.8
